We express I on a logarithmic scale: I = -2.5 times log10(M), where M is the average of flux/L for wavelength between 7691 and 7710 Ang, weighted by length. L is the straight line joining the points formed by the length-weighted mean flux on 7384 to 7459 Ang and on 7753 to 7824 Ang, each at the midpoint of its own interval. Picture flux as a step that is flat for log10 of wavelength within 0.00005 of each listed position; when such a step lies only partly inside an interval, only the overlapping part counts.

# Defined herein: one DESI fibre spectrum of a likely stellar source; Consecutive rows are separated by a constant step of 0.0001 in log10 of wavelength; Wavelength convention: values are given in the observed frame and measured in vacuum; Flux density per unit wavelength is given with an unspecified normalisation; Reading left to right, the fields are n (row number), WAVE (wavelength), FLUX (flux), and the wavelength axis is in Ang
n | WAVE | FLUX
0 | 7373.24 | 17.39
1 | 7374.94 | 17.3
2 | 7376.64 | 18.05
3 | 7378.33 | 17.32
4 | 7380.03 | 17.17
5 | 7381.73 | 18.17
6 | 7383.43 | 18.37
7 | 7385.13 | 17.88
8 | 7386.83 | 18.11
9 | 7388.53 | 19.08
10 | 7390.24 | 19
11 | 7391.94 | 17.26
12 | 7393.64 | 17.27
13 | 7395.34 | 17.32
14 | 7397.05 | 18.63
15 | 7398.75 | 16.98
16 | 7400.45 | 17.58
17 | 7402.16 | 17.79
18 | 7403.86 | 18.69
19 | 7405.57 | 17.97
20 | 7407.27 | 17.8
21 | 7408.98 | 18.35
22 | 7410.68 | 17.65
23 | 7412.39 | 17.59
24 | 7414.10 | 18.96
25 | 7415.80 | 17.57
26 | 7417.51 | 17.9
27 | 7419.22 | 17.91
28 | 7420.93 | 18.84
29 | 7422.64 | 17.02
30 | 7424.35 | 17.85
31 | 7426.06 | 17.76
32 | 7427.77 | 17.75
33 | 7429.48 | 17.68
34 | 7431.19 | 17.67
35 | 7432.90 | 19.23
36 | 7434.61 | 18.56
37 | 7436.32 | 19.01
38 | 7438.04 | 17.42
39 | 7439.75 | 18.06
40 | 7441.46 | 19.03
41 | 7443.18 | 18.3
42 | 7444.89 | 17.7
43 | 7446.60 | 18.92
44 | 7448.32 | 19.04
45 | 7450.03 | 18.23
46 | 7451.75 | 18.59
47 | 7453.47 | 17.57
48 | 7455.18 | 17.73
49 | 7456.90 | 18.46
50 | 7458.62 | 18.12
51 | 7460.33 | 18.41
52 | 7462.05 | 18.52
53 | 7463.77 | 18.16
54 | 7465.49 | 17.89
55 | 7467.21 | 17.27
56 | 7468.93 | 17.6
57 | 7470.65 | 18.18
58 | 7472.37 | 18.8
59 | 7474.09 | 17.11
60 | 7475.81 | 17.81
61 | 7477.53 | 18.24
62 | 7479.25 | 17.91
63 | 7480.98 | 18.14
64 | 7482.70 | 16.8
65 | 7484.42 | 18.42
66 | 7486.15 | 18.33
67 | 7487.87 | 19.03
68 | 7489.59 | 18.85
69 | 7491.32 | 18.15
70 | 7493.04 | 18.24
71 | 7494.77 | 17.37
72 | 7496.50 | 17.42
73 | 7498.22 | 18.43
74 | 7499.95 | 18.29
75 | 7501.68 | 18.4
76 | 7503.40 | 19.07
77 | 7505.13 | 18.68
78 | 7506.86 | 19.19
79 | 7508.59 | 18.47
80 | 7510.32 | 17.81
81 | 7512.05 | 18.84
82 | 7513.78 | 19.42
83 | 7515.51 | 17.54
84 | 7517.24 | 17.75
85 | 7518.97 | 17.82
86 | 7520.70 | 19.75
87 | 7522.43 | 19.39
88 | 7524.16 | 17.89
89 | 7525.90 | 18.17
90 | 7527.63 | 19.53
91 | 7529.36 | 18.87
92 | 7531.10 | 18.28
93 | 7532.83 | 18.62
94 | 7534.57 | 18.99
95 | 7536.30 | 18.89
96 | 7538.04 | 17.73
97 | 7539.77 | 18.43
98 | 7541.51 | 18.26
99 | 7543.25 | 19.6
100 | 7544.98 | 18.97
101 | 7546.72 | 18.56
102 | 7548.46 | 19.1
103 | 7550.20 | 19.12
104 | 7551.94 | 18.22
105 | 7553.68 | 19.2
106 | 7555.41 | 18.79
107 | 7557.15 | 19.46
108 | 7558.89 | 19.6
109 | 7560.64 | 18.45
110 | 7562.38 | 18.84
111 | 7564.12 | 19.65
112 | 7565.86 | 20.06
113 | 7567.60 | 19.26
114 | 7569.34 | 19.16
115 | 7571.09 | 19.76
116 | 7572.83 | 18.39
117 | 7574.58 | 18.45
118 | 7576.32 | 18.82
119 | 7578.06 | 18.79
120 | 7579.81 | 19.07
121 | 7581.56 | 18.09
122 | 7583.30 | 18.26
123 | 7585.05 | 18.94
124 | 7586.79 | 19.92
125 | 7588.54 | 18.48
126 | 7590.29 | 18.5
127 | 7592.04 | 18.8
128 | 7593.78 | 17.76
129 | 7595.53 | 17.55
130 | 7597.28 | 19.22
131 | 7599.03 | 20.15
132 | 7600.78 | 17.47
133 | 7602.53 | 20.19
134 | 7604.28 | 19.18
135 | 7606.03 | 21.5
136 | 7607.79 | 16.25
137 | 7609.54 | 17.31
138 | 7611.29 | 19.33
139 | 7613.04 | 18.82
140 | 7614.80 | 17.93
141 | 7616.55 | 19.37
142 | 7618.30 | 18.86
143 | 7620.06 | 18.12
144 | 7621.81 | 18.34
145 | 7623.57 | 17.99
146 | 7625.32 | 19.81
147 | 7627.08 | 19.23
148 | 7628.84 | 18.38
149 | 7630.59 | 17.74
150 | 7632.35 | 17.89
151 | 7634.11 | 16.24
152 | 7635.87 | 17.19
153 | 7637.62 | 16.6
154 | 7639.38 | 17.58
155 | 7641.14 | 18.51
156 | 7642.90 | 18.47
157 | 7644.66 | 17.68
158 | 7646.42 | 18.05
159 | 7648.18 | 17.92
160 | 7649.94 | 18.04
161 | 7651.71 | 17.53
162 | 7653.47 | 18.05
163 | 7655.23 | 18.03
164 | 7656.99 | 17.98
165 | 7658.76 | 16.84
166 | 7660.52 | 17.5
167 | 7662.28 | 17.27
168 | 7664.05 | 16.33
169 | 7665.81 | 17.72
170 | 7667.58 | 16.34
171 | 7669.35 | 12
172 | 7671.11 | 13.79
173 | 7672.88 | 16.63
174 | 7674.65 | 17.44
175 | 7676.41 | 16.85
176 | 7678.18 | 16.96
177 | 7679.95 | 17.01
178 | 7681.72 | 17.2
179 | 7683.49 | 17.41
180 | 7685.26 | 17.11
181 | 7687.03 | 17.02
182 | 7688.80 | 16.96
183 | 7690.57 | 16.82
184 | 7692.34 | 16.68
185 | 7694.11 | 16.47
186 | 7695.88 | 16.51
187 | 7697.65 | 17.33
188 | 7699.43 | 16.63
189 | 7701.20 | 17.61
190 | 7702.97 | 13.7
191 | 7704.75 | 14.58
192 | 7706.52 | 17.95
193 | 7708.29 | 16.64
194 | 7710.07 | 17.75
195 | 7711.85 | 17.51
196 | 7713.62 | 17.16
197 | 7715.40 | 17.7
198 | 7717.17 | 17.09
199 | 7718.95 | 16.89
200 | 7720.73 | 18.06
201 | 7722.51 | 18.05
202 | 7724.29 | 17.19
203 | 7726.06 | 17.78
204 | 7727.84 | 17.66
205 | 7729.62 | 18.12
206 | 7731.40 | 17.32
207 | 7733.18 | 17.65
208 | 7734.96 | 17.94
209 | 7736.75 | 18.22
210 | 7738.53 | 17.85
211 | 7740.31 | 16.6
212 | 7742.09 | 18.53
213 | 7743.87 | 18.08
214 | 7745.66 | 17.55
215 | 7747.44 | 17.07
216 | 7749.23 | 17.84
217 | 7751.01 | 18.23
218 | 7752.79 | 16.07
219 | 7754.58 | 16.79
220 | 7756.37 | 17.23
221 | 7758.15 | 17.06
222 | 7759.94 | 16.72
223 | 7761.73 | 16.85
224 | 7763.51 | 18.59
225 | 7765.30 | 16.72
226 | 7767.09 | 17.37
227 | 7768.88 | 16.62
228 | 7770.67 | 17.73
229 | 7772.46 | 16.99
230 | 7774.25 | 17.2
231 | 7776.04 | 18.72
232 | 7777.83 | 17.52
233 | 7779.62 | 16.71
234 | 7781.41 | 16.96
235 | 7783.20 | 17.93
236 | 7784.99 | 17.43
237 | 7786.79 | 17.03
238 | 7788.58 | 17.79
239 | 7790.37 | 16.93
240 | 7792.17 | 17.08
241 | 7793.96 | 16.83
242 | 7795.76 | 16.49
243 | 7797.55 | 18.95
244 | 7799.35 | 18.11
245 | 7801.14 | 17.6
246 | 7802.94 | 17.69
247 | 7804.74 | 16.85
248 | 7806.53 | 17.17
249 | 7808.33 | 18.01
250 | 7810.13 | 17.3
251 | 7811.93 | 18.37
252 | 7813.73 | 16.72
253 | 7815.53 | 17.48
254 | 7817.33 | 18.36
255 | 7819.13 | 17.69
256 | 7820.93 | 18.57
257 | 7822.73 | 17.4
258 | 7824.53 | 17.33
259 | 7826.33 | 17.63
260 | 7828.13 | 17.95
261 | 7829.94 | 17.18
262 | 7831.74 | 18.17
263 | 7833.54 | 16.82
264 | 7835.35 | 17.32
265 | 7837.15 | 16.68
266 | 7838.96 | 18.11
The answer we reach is 0.07 mag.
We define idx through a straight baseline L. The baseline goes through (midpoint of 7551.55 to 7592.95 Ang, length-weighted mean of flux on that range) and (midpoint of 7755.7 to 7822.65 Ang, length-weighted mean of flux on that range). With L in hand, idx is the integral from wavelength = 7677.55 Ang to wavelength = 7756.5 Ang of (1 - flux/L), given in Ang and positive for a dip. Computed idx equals 3.23 Ang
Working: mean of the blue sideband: 19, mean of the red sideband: 17.4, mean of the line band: 17.2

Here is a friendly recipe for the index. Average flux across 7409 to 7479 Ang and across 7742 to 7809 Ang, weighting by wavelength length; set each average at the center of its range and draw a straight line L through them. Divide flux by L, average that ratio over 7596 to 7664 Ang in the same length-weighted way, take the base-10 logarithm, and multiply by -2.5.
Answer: -0.03 mag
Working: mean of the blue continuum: 18.1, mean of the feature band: 18.2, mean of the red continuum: 17.4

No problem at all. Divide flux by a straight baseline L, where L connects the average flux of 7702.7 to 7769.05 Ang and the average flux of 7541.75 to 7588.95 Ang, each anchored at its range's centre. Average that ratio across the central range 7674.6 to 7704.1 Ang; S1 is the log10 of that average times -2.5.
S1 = 0.06 mag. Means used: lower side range 19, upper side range 17.3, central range 16.8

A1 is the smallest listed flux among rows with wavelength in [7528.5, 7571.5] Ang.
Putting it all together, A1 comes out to 17.73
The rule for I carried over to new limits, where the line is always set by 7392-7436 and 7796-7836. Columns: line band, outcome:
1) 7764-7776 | 0.03 mag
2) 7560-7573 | -0.08 mag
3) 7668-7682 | 0.12 mag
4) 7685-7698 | 0.06 mag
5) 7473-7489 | -0.01 mag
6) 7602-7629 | -0.06 mag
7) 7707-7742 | 0.01 mag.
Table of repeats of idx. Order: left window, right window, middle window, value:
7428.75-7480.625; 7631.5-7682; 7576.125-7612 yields -2.7 Ang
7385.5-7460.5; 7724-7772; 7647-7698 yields 2.1 Ang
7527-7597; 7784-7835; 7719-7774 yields 1.2 Ang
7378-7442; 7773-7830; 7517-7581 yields -3.7 Ang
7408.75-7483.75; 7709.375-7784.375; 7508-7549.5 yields -1.6 Ang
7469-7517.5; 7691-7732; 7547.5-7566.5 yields -1.3 Ang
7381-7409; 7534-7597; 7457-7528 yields 0.8 Ang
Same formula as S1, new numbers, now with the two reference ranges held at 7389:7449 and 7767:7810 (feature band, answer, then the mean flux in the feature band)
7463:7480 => 0.00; 17.9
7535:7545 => -0.05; 18.6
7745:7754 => 0.01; 17.3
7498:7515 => -0.04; 18.6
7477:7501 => -0.01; 18.1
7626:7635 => -0.01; 17.9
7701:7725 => 0.04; 17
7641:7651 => -0.02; 18.1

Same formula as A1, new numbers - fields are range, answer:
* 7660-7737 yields 12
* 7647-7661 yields 16.84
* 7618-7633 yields 17.74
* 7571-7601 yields 17.47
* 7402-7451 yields 17.02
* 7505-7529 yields 17.54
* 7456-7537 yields 16.8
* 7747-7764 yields 16.07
